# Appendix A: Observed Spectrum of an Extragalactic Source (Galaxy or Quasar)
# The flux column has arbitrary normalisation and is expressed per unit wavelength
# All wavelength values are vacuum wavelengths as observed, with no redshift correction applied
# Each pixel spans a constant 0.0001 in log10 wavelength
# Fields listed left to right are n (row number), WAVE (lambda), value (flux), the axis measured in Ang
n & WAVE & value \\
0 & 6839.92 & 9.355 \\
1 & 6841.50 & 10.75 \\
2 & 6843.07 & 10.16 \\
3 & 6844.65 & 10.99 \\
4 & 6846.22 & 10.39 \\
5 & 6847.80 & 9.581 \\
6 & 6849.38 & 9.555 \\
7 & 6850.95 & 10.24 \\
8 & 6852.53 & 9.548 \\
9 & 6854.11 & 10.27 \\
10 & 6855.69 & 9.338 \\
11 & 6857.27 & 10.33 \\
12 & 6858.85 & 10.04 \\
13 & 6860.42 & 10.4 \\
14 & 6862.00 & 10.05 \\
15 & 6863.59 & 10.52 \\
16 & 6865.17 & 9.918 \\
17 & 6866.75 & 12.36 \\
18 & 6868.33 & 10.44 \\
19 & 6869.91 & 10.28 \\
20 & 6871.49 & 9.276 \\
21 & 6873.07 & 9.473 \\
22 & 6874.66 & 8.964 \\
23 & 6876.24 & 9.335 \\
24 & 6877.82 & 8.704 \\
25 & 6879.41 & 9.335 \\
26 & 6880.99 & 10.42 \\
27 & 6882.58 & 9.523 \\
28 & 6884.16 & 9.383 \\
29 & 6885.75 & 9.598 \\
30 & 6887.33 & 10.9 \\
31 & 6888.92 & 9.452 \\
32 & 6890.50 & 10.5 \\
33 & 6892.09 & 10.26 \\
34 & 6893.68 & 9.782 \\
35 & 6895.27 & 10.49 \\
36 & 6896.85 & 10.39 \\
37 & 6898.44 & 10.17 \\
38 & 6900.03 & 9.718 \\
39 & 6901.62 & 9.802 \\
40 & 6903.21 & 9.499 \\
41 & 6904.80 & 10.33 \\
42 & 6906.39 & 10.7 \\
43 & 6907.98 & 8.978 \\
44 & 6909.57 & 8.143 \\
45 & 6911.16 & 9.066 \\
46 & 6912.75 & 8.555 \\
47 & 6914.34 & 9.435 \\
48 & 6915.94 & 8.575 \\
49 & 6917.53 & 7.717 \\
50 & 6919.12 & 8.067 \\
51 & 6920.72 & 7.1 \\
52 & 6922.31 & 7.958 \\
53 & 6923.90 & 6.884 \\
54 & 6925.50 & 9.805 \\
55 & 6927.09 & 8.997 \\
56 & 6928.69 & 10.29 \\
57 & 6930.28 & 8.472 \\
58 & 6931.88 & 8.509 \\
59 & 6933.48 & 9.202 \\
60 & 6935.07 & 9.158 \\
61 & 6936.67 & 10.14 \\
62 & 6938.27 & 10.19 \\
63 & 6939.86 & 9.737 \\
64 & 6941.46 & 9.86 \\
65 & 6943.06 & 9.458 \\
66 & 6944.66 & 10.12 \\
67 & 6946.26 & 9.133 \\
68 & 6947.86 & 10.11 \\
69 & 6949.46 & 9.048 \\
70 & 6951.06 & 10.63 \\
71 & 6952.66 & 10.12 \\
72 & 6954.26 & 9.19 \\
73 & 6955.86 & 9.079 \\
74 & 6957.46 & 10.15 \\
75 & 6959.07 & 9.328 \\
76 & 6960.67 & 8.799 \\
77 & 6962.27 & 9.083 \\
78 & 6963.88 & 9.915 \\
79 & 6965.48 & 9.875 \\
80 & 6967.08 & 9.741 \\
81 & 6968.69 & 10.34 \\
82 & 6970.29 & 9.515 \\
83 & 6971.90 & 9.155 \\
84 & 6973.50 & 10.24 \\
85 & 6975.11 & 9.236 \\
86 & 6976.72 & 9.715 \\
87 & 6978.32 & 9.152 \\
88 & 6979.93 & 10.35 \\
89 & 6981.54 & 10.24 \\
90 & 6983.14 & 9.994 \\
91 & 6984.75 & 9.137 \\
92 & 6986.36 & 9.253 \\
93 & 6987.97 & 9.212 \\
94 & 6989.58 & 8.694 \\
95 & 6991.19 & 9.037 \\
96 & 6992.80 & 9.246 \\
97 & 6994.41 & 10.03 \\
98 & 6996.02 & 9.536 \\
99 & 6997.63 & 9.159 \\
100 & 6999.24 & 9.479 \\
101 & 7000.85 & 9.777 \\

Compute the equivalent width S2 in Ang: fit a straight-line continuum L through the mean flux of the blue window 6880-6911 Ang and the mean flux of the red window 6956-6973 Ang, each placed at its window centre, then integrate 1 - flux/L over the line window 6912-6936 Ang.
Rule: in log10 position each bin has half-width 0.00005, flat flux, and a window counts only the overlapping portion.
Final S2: 2.9 Ang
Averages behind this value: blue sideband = 9.88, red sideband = 9.58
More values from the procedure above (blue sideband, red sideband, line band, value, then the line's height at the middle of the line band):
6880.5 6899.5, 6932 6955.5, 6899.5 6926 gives 2.9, 9.9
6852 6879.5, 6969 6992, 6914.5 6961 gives 2.4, 9.67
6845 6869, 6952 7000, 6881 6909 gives 0.1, 10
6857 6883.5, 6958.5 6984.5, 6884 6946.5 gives 2.9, 9.82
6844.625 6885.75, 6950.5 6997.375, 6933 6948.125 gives 0.0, 9.68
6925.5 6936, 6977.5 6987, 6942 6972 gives -0.6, 9.44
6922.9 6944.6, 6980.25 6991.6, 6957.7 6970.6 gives -0.3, 9.37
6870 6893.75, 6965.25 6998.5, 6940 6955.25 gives -0.2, 9.6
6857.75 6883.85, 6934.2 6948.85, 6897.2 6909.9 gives 0.1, 9.85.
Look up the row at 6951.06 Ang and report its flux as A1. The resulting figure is 10.63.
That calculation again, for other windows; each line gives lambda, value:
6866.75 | 12.36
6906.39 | 10.7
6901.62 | 9.802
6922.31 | 7.958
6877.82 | 8.704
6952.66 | 10.12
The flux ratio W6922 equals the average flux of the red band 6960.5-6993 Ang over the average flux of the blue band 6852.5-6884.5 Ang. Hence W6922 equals 1.0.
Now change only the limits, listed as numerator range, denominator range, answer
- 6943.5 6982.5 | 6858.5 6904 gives 0.97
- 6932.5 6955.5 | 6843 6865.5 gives 0.96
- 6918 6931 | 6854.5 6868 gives 0.81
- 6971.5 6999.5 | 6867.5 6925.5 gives 1.01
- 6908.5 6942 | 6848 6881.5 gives 0.89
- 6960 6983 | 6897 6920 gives 1.05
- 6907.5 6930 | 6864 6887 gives 0.87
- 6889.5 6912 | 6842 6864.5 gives 0.97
